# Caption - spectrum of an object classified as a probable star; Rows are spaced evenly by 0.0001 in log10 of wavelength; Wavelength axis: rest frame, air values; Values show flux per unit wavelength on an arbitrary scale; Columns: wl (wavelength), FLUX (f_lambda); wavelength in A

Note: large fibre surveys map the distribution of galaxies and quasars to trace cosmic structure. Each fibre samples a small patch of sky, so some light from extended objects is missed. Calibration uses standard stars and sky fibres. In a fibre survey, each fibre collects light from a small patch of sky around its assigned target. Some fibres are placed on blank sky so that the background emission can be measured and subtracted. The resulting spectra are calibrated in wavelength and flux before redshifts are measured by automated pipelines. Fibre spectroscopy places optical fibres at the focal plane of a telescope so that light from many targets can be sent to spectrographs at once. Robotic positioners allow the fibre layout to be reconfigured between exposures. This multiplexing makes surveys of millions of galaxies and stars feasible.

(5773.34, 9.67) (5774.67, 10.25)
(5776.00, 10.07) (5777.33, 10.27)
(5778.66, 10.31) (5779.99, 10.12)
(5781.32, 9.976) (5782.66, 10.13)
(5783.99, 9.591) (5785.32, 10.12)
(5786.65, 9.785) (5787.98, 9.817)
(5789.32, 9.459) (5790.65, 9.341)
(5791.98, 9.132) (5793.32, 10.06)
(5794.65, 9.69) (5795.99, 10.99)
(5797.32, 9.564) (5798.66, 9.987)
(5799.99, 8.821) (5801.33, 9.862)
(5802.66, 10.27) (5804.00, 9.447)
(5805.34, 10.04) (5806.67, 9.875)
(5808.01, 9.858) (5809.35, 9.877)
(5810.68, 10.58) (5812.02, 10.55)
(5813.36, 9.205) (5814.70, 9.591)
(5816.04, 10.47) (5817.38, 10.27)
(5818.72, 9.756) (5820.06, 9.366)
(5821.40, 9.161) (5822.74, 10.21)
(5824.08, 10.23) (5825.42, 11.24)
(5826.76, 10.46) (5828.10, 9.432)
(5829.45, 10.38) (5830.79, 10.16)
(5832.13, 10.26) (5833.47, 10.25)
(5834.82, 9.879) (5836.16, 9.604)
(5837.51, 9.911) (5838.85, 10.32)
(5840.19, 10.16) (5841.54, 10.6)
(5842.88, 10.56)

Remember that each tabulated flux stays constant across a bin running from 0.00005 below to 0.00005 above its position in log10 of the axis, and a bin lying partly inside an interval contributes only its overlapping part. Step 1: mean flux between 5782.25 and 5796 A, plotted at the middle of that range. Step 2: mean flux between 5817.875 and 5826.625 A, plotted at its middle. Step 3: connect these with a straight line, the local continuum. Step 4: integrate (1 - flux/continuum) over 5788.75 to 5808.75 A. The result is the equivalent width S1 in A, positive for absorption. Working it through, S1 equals 0.17 A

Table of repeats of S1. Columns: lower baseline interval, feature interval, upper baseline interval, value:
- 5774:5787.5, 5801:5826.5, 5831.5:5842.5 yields 0.3 A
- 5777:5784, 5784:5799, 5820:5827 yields 0.5 A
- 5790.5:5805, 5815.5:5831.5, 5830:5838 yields -0.2 A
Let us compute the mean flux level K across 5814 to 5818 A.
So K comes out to 10.1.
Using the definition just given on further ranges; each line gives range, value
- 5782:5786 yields 9.96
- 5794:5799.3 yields 10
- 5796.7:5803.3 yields 9.7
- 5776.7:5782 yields 10.2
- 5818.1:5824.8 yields 9.76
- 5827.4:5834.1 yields 10.1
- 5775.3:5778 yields 10.2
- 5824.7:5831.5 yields 10.3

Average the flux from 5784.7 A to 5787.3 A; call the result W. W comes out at 9.96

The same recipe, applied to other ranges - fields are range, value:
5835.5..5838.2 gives 9.76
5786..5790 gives 9.68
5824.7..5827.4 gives 10.9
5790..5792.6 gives 9.25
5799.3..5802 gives 9.37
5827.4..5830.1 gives 9.89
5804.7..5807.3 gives 9.98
